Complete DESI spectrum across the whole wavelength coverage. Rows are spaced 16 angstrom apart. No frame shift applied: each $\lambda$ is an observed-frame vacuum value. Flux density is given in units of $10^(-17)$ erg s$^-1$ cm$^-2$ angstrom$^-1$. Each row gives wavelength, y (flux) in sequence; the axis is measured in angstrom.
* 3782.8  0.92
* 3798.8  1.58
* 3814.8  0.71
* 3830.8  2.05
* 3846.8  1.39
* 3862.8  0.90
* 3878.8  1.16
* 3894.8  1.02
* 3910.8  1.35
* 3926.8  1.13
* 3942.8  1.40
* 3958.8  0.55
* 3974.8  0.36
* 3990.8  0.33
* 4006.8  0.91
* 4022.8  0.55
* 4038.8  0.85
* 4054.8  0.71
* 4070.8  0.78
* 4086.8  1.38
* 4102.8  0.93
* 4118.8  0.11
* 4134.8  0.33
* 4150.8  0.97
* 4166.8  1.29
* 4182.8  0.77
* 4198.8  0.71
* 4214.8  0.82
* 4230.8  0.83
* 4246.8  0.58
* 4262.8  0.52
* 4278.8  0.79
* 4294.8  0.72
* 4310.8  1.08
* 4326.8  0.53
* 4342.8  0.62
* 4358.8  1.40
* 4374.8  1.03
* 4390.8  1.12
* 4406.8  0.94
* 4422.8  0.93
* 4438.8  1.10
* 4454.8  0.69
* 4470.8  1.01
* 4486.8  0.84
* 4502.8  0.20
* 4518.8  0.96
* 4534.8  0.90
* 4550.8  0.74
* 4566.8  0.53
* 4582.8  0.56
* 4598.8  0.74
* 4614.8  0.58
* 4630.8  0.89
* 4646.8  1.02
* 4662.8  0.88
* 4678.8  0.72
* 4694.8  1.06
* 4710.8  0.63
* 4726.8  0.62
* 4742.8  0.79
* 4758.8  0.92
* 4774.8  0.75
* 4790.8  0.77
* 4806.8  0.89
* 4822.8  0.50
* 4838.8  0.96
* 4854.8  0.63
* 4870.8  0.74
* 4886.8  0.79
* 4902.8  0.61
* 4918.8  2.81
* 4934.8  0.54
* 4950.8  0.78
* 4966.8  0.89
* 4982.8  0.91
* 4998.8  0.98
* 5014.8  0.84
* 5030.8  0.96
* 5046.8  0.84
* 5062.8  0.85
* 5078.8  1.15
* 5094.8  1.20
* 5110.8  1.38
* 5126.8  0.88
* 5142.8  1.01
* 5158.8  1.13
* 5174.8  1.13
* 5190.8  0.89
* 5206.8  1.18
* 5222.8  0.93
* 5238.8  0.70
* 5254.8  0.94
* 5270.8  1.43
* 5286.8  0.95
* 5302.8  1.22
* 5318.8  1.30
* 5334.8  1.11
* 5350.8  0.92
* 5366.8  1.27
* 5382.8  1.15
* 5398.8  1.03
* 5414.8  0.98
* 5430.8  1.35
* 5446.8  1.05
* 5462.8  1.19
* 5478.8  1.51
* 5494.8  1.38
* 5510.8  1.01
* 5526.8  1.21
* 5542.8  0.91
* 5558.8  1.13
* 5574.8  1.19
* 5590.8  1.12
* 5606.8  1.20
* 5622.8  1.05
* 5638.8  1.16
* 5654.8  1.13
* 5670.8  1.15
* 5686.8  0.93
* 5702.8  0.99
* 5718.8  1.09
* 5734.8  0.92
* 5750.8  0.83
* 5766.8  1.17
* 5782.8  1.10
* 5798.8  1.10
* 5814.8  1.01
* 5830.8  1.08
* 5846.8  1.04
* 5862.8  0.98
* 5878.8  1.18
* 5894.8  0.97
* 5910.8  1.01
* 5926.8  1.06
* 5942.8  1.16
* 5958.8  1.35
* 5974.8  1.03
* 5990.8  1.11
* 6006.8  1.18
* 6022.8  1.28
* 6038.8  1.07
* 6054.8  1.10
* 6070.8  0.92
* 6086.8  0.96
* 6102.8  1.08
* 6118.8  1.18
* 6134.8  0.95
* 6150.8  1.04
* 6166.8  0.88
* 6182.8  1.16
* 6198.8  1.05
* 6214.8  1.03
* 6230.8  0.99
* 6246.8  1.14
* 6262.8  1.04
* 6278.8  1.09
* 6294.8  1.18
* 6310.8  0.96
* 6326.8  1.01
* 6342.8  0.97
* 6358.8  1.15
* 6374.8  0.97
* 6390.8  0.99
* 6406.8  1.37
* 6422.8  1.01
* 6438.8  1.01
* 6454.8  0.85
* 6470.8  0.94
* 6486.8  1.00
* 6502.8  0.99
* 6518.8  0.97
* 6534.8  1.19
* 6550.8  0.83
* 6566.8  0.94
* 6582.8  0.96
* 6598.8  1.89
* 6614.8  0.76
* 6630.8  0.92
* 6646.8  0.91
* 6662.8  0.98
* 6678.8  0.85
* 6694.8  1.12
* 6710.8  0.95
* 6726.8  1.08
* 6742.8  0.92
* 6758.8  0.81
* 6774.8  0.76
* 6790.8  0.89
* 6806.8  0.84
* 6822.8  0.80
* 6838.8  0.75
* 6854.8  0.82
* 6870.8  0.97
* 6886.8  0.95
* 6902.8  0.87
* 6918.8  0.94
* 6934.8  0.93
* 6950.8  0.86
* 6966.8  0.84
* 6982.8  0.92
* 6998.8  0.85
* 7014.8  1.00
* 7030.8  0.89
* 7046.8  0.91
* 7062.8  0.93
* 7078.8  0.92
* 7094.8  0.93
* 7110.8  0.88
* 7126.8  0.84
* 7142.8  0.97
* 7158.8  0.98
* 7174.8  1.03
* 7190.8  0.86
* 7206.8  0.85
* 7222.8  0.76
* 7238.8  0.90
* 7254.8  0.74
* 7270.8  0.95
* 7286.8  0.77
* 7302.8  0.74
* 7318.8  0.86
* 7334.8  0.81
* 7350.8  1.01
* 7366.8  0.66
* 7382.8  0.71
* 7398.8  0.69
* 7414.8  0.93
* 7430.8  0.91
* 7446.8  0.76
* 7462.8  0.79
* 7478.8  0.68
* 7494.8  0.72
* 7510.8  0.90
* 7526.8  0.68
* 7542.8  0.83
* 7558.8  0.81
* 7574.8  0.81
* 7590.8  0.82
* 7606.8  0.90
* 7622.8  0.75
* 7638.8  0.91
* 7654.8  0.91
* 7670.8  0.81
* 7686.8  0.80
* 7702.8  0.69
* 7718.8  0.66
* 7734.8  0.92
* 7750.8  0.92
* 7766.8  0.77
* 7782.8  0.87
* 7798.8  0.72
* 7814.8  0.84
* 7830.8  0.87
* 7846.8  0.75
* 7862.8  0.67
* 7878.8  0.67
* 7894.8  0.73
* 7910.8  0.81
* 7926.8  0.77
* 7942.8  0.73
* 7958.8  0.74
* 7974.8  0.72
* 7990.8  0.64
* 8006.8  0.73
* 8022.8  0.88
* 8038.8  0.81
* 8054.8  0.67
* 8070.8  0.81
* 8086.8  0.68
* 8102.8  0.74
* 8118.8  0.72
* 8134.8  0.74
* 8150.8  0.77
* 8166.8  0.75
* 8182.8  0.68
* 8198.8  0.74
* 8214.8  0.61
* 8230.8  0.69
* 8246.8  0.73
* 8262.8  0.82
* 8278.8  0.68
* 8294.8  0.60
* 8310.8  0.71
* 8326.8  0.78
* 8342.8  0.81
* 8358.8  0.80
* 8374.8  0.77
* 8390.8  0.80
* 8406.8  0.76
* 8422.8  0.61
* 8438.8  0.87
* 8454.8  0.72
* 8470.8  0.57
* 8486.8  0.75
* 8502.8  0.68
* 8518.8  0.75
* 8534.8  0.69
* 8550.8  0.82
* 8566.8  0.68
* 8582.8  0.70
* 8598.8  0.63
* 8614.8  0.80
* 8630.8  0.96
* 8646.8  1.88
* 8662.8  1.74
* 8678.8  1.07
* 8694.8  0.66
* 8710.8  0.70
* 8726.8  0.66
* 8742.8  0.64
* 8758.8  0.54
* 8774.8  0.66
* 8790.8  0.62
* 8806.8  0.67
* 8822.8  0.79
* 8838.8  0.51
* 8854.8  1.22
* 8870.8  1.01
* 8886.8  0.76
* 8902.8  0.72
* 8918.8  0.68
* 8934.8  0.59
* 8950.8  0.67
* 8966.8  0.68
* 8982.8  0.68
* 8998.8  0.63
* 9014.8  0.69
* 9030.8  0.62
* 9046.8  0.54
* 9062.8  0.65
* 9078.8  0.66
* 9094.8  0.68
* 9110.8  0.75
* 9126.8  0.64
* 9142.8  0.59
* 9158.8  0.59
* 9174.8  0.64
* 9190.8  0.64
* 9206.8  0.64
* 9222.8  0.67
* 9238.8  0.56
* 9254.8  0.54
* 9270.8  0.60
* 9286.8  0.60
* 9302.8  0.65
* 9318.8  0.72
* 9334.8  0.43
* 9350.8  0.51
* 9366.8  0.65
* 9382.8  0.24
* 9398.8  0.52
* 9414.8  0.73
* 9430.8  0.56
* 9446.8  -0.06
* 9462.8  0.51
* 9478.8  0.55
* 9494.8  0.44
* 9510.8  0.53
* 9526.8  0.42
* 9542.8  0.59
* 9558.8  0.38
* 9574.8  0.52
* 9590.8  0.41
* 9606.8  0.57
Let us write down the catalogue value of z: 0.318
